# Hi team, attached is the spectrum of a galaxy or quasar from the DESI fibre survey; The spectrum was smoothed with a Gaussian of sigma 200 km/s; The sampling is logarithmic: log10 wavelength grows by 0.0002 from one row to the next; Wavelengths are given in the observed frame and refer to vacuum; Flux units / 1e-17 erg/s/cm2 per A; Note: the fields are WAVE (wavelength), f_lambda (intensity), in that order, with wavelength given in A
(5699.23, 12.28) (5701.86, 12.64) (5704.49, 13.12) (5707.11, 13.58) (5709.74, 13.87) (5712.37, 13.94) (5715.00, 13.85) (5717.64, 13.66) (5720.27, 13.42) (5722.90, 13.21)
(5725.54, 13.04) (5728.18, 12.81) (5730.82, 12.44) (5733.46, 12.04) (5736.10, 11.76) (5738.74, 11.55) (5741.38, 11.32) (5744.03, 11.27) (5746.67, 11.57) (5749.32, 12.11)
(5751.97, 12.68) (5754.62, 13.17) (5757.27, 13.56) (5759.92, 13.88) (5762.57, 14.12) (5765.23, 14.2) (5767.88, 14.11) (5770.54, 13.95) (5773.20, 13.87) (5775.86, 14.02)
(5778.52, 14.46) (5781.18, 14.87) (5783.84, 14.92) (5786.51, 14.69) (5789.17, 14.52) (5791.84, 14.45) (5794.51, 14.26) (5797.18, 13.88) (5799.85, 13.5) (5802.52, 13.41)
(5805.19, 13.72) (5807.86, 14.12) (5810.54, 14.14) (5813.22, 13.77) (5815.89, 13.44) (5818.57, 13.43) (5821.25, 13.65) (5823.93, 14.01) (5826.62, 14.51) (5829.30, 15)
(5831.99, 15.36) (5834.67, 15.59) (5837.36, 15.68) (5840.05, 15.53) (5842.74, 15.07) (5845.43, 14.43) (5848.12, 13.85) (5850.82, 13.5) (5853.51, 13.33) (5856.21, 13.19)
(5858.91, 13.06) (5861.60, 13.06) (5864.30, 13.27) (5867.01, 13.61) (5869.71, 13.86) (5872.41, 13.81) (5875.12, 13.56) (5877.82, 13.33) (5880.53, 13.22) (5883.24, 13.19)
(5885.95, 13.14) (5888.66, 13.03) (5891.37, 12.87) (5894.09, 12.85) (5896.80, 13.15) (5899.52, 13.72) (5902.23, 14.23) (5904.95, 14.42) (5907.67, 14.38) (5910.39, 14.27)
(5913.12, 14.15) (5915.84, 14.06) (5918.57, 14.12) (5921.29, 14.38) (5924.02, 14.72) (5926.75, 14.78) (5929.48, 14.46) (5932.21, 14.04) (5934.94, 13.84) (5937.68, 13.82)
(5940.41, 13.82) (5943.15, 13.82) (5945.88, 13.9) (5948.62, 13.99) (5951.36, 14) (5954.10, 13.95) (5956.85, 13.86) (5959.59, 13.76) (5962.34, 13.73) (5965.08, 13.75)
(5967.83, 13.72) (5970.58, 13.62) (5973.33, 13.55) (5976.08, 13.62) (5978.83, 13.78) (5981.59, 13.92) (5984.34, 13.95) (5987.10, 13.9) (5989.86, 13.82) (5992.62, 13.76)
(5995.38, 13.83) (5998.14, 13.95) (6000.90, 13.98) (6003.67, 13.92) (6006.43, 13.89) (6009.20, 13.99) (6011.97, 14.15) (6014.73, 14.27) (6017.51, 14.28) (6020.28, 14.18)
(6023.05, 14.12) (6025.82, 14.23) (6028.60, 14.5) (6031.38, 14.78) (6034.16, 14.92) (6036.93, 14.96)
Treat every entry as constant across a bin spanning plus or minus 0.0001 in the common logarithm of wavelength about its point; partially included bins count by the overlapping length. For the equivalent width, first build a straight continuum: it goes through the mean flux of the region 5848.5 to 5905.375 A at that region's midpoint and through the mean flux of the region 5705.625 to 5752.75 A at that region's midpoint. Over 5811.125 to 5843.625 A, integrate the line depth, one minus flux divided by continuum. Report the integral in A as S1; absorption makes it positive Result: -3.50 A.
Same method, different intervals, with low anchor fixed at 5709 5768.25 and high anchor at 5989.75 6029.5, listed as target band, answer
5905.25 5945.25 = -1.4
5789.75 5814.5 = -1.4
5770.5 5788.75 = -1.9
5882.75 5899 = 0.6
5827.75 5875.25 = -2.8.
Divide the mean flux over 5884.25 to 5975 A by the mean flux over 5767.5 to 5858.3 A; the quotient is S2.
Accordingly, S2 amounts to 0.97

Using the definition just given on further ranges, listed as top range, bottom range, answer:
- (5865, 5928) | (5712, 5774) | 1.06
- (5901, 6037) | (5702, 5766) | 1.09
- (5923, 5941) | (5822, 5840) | 0.95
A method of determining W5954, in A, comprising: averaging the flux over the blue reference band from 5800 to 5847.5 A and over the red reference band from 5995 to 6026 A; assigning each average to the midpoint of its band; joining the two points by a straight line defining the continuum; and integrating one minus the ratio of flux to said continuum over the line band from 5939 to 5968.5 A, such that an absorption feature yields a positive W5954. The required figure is 0.7 A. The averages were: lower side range 14.4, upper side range 14.1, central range 13.9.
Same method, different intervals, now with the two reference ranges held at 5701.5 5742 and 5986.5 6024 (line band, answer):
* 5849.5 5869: 0.2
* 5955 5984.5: 0.3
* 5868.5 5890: 0.2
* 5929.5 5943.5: -0.2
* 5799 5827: -1.1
